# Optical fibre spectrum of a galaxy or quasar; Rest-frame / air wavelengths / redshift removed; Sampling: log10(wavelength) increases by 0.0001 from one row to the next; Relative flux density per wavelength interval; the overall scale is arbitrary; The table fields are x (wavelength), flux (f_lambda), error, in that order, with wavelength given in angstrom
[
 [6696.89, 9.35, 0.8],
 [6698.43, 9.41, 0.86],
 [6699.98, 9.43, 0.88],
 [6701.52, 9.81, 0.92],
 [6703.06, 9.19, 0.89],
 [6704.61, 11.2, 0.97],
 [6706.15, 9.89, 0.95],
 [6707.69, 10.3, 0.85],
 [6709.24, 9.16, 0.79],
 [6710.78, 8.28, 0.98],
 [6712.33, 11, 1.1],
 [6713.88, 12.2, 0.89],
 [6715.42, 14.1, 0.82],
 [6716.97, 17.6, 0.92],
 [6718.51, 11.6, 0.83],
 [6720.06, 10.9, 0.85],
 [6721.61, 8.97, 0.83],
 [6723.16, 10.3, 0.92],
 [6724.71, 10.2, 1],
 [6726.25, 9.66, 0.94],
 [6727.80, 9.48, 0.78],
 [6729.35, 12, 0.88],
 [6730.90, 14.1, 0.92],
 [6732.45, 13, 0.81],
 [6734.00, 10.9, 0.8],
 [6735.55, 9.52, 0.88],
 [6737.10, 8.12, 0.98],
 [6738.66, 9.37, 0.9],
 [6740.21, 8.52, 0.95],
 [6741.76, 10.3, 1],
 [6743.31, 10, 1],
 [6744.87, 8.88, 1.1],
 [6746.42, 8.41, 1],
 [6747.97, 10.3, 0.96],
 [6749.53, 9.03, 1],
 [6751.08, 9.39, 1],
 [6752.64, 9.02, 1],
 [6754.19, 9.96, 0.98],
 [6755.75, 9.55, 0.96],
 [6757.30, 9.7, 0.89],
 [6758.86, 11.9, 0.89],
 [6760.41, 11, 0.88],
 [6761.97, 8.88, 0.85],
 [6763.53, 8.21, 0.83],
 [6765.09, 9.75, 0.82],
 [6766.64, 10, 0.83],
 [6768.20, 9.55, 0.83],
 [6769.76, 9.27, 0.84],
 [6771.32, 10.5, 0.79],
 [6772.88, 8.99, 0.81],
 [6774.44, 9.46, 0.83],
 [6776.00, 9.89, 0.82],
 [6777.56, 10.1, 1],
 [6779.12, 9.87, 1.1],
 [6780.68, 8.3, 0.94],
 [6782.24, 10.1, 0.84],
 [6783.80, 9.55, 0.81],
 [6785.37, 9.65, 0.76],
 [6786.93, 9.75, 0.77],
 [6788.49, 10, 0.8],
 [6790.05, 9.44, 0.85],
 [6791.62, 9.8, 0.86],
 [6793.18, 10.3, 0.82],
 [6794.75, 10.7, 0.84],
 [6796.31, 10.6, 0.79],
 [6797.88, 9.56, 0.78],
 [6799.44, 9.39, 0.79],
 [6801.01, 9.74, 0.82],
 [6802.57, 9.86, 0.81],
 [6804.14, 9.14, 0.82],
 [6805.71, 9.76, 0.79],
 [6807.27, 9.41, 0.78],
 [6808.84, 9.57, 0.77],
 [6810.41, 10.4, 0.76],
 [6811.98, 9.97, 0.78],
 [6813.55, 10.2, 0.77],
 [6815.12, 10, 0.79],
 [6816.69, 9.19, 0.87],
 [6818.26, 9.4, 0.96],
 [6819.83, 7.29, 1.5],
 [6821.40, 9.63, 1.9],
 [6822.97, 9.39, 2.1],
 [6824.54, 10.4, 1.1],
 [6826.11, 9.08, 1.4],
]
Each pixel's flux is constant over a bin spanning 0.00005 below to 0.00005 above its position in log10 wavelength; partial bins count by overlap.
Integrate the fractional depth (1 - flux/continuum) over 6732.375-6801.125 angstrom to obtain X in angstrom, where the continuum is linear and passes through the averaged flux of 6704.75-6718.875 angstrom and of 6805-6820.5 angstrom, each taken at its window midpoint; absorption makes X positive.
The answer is 4.8 angstrom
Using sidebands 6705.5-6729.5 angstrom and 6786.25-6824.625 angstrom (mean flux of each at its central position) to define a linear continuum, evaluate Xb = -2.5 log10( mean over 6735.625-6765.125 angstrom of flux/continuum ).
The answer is 0.11 mag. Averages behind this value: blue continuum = 11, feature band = 9.48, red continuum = 9.7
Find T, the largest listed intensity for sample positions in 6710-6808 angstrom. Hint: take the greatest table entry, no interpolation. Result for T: 17.6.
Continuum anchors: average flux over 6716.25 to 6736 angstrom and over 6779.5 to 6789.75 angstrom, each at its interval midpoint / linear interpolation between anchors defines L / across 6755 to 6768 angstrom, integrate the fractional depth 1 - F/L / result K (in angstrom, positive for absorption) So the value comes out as 0.56 angstrom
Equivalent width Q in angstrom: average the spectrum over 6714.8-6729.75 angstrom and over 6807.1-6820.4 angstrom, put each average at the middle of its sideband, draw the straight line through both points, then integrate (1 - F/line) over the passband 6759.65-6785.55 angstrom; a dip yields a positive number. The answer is 1.98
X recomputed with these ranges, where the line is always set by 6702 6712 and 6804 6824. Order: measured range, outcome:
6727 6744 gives -1.42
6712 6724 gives -2.97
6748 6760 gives -0.28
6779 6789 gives 0.00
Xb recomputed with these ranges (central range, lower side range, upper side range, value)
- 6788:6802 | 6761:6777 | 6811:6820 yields -0.051 mag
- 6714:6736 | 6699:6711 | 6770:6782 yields -0.200 mag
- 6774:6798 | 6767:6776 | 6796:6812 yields -0.019 mag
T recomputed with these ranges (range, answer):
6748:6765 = 11.9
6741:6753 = 10.3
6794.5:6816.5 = 10.7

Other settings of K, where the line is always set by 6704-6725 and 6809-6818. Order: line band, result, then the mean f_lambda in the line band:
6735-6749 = 2.0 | 9.26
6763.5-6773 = 0.8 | 9.6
